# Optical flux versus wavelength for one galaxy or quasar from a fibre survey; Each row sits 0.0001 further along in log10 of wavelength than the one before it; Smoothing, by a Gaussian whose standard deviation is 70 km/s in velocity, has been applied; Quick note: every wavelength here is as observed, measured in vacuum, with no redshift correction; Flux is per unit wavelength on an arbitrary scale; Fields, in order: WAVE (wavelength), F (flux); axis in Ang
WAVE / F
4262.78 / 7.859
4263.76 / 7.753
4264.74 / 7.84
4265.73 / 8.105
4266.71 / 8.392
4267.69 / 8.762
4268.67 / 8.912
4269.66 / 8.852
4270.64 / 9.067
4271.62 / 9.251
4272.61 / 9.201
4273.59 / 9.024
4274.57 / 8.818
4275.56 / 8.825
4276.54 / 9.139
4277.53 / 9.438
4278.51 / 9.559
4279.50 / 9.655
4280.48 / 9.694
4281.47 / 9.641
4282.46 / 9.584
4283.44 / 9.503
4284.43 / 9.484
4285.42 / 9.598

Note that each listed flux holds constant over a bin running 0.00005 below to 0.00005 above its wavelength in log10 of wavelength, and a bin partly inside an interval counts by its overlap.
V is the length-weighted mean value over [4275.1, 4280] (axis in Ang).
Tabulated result 9.34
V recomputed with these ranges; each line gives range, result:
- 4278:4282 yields 9.63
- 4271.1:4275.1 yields 9.07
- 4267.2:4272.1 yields 8.97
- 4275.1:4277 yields 9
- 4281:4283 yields 9.62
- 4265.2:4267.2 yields 8.22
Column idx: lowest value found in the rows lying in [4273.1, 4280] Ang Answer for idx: 8.818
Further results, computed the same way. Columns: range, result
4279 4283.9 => 9.503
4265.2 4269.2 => 8.105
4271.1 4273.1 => 9.201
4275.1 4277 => 8.825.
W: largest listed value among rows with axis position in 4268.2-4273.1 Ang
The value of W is 9.251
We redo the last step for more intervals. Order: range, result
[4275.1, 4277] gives 9.139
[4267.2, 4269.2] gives 8.912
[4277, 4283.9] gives 9.694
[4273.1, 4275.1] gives 9.024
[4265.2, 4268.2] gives 8.762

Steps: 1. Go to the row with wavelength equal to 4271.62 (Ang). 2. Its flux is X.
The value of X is 9.251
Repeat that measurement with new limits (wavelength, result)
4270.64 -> 9.067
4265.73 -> 8.105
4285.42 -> 9.598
